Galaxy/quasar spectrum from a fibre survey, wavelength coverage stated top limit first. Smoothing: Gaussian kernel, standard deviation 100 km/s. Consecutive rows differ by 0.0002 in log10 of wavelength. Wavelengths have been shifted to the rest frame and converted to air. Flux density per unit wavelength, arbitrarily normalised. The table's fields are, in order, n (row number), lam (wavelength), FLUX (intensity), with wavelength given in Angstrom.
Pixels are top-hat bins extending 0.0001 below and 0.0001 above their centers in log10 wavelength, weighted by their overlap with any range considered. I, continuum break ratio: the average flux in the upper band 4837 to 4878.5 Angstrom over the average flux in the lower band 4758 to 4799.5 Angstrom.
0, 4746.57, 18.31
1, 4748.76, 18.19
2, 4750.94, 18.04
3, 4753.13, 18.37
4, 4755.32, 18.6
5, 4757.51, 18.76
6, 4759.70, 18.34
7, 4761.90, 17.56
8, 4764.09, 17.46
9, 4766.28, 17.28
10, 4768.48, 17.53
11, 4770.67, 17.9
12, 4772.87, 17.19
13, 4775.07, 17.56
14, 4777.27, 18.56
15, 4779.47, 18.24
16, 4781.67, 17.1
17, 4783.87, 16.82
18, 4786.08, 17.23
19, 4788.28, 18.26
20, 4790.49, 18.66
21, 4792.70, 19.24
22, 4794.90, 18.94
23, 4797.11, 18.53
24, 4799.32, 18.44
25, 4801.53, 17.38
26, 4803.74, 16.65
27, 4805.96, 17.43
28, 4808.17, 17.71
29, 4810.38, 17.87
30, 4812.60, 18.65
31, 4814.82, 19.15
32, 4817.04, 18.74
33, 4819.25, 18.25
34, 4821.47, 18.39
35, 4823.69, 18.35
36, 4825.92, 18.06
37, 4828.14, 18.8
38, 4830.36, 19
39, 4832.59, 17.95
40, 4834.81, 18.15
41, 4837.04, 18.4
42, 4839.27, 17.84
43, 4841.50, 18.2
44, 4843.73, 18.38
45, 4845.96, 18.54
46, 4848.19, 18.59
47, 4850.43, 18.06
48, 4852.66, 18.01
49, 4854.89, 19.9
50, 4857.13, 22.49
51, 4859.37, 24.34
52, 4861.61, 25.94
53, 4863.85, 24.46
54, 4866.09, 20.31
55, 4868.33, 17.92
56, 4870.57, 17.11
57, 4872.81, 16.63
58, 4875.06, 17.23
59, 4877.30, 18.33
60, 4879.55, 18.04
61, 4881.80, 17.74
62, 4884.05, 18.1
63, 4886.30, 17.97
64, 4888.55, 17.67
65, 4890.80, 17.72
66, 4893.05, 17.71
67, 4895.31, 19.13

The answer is 1.09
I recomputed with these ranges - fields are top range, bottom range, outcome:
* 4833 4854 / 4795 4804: 1.01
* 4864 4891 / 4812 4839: 0.98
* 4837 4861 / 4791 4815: 1.08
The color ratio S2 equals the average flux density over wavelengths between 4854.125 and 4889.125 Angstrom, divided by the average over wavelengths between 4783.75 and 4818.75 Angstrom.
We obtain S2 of 1.1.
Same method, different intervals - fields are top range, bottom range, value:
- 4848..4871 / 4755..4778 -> 1.17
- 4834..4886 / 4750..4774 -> 1.07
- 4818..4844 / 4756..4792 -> 1.03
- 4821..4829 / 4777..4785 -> 1.05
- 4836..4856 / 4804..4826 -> 1.01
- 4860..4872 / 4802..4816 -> 1.18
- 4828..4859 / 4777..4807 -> 1.05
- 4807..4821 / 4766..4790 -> 1.04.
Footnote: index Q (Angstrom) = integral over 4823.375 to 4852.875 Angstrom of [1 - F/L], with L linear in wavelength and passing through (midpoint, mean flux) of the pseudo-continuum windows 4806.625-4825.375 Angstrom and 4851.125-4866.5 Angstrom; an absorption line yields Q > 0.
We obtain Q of 2.9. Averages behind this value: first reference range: 18.4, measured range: 18.3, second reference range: 22.2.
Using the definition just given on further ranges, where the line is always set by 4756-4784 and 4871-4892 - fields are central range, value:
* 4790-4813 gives -0.5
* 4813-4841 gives -1.1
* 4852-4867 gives -3.9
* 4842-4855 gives -0.5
